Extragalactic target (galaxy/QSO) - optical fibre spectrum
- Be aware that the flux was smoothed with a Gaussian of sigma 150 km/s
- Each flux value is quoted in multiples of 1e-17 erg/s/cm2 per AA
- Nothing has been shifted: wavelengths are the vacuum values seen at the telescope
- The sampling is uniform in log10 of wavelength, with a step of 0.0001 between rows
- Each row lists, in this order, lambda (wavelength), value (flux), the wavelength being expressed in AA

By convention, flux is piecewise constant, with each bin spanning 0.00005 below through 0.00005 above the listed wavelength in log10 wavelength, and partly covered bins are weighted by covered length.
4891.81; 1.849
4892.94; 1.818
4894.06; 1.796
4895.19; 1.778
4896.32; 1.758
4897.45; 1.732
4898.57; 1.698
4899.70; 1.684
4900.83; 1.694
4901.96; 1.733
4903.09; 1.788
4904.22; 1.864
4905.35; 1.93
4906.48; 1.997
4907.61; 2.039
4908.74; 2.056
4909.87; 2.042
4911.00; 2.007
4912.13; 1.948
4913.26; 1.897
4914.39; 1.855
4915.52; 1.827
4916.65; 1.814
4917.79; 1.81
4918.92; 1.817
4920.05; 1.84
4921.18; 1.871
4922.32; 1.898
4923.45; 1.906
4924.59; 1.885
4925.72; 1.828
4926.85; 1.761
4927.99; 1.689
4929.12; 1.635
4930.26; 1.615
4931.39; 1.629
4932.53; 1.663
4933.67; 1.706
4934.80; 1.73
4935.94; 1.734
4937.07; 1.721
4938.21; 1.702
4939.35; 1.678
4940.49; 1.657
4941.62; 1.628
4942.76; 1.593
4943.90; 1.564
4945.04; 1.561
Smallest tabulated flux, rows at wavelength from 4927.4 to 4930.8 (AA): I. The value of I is 1.615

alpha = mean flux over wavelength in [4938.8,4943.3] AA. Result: 1.64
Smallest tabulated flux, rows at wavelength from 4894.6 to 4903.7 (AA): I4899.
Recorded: 1.684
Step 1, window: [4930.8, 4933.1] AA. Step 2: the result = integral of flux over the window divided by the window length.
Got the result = 1.64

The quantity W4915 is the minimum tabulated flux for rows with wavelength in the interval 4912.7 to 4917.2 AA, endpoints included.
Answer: 1.814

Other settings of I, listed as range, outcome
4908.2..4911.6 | 2.007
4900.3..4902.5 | 1.694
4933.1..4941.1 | 1.657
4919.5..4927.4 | 1.761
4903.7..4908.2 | 1.864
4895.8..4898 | 1.732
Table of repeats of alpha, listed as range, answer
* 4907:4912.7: 2.02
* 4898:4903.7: 1.72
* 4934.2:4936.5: 1.73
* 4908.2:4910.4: 2.05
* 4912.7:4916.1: 1.86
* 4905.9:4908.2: 2.02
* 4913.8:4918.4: 1.83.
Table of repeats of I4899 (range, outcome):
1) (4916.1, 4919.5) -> 1.81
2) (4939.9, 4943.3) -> 1.593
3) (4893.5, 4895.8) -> 1.778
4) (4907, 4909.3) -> 2.039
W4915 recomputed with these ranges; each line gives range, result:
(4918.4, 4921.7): 1.817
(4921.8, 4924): 1.898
